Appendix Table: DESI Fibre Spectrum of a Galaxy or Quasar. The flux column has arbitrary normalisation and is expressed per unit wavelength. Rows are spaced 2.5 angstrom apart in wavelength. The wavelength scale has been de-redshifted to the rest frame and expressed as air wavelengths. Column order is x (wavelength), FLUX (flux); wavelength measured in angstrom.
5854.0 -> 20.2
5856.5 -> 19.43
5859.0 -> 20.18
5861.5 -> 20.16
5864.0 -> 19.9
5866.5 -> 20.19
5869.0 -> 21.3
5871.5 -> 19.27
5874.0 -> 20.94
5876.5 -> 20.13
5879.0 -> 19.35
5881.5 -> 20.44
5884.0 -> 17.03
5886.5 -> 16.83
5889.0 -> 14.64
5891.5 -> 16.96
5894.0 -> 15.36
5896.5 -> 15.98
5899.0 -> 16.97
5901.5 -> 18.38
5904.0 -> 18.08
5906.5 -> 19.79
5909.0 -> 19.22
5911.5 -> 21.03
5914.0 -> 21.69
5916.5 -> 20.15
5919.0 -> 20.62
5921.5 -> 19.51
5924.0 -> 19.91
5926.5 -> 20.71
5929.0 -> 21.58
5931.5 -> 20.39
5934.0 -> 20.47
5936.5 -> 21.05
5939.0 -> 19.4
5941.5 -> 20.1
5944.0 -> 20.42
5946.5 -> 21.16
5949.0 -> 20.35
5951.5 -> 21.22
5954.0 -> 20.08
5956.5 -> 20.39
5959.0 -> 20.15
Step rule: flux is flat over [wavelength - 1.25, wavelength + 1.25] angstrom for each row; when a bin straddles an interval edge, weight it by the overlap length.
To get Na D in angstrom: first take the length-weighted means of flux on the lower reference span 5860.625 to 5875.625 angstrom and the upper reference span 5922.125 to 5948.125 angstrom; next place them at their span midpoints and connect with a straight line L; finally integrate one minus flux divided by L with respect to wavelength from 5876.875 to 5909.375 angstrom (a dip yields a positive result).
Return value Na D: 4.35 angstrom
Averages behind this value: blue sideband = 20.3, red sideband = 20.5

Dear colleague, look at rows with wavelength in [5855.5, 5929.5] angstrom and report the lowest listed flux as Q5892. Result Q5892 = 14.64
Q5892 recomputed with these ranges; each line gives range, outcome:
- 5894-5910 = 15.36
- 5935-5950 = 19.4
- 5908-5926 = 19.22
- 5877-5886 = 17.03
